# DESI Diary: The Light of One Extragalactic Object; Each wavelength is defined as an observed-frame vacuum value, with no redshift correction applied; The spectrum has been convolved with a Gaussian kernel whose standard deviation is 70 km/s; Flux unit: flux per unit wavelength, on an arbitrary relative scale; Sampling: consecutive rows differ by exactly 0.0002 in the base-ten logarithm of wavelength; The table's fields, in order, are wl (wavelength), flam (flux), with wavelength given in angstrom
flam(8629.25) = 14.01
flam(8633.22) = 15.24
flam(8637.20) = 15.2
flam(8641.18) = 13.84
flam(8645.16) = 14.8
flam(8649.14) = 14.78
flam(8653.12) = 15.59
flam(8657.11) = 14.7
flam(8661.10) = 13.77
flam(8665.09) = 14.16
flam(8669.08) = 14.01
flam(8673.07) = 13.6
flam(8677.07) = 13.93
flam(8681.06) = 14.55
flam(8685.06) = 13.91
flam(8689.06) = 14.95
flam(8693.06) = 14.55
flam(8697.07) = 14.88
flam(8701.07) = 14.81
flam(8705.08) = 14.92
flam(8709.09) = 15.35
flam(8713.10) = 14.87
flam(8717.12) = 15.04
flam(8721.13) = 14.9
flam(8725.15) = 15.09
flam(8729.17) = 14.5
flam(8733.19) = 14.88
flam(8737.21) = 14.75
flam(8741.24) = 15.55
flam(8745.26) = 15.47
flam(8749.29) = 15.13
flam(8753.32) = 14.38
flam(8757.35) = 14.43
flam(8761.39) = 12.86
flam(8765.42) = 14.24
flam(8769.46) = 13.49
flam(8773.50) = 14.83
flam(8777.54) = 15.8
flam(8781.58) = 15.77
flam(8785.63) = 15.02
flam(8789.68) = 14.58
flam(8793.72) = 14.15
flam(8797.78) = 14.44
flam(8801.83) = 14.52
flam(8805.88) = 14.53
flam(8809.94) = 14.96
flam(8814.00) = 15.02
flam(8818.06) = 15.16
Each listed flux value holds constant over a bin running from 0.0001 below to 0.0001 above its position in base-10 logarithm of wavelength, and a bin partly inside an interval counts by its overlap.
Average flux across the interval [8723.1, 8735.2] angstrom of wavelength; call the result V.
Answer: 14.8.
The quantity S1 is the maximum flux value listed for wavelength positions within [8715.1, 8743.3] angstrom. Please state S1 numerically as 15.55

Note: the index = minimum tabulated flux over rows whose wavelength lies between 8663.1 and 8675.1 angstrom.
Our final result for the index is 13.6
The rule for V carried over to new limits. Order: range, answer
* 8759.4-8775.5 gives 13.9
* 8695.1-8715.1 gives 15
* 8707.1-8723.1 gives 15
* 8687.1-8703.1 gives 14.8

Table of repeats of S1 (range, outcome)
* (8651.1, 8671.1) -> 15.59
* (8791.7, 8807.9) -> 14.53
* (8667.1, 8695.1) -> 14.95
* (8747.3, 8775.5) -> 15.13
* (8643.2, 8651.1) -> 14.8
